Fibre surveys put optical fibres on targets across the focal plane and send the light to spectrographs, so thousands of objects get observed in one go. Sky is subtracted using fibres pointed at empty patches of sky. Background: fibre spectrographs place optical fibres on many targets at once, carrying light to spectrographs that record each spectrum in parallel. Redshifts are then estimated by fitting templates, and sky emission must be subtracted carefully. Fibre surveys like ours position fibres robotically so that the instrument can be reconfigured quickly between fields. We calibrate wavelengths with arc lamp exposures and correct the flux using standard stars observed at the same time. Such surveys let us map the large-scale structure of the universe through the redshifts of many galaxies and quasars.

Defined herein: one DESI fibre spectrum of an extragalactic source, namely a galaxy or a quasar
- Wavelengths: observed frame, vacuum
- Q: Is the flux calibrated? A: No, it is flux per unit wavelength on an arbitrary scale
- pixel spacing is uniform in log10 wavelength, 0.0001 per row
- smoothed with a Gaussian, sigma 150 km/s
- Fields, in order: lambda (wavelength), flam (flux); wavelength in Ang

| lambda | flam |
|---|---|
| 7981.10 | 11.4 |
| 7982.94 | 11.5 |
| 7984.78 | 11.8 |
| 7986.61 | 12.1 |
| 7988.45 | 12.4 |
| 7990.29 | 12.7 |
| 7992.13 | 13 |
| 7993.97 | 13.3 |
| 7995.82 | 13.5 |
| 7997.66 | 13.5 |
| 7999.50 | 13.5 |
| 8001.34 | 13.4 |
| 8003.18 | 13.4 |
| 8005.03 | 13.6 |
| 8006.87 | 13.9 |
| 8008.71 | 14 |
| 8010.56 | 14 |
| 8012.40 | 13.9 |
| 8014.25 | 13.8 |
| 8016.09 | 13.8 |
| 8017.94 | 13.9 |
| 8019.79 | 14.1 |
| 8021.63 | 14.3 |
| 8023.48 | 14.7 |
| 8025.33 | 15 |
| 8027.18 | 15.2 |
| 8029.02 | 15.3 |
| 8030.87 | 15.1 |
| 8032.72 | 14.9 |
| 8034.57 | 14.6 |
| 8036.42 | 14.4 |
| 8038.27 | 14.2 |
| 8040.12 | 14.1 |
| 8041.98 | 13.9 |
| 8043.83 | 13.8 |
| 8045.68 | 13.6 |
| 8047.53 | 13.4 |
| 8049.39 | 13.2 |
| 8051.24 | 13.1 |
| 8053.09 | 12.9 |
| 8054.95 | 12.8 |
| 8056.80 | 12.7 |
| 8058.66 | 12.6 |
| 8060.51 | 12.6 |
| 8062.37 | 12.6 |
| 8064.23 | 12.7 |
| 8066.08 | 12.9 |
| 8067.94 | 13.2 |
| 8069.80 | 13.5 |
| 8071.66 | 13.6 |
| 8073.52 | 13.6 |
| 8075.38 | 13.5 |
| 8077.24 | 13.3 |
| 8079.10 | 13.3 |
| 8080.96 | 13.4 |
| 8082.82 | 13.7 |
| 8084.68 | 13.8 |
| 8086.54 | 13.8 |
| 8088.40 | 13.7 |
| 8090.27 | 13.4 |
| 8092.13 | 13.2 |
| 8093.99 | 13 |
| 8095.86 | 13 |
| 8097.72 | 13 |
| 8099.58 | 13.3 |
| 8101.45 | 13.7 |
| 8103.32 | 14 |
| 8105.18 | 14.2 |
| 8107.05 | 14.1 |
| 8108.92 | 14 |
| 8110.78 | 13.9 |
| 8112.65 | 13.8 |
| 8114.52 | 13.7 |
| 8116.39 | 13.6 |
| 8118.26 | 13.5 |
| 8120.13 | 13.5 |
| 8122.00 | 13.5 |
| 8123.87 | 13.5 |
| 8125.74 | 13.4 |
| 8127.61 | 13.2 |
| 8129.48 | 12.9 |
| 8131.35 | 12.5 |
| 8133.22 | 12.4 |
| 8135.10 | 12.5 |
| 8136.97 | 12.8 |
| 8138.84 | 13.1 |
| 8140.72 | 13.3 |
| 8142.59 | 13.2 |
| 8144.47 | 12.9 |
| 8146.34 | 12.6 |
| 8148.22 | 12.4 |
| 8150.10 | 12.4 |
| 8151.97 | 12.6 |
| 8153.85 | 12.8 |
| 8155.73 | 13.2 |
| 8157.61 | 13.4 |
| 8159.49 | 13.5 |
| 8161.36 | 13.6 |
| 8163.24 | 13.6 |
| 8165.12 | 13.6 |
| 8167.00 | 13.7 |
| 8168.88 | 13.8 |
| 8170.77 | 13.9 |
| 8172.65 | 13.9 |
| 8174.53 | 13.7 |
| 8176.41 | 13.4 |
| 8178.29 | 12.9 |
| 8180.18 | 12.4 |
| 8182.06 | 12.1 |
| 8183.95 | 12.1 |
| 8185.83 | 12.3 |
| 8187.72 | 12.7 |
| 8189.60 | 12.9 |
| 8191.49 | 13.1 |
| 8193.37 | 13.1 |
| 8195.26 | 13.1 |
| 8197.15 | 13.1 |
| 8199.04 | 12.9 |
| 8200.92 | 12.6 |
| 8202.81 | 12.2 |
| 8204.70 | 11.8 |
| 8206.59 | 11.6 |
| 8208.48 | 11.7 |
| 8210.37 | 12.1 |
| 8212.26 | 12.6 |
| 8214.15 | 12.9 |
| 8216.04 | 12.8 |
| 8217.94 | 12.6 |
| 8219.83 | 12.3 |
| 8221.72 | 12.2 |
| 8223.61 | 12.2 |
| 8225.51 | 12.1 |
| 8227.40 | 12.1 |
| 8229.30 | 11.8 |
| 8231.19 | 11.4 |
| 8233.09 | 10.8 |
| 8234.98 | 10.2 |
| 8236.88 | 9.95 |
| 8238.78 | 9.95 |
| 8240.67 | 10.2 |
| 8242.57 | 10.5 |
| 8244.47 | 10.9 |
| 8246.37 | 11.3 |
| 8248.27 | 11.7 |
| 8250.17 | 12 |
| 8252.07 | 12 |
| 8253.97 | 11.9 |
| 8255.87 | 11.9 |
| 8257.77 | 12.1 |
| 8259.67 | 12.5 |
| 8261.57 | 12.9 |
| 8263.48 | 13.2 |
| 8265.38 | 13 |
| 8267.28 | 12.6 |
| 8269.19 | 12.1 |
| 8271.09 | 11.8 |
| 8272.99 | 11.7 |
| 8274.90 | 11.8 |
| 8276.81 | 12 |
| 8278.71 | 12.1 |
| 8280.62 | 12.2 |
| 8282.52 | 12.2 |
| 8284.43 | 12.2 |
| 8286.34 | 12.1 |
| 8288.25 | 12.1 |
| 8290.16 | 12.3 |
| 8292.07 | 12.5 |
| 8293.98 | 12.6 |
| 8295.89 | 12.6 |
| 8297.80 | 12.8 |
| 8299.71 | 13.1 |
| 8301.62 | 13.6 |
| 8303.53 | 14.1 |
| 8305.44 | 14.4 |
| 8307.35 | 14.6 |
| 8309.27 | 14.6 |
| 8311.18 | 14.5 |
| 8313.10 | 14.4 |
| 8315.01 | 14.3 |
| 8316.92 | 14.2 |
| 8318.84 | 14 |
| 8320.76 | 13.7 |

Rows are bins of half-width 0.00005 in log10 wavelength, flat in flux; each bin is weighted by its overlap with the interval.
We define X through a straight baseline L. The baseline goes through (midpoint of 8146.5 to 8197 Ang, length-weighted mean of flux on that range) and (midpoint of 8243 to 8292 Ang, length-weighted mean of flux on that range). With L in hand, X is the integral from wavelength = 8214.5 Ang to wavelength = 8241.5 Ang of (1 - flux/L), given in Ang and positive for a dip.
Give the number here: 2.2 Ang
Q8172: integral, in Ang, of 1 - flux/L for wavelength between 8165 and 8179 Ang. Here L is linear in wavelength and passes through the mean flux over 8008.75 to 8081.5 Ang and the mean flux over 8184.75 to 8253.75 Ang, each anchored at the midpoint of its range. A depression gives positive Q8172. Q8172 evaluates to -1.4 Ang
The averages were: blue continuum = 13.7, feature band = 13.6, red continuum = 11.9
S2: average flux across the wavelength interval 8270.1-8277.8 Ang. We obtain 11.8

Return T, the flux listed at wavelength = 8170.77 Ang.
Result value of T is 13.9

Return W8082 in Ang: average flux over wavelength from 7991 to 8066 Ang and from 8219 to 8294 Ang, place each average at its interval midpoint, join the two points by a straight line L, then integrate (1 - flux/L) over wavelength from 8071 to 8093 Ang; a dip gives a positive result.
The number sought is -0.38 Ang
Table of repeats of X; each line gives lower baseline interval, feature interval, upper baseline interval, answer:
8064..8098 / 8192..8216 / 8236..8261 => -1.3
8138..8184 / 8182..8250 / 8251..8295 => 4.1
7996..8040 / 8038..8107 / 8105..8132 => 2.4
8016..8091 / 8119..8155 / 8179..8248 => -0.4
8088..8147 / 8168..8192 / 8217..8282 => -0.8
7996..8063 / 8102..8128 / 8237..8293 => -1.2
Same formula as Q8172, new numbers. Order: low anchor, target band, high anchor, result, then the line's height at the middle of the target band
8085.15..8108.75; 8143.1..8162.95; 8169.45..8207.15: 0.2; 13.1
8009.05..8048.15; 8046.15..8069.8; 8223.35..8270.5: 1.7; 13.9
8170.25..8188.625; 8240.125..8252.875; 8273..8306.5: 1.5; 12.7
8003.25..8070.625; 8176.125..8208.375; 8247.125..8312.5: 1.2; 13.1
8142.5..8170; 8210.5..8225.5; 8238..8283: -0.1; 12.4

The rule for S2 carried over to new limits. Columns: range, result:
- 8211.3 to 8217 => 12.8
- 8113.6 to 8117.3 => 13.6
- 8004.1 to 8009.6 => 13.8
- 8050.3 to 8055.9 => 12.9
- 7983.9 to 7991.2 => 12.3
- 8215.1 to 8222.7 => 12.5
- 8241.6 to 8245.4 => 10.7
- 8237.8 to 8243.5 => 10.2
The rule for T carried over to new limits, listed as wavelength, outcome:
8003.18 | 13.4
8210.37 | 12.1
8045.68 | 13.6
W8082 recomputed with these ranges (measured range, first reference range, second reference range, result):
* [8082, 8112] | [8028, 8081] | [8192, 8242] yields -1.1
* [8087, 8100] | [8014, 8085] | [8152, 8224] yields 0.2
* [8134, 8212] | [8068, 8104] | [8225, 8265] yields -3.1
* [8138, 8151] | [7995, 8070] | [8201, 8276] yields -0.1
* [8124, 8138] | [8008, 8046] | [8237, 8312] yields 0.7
